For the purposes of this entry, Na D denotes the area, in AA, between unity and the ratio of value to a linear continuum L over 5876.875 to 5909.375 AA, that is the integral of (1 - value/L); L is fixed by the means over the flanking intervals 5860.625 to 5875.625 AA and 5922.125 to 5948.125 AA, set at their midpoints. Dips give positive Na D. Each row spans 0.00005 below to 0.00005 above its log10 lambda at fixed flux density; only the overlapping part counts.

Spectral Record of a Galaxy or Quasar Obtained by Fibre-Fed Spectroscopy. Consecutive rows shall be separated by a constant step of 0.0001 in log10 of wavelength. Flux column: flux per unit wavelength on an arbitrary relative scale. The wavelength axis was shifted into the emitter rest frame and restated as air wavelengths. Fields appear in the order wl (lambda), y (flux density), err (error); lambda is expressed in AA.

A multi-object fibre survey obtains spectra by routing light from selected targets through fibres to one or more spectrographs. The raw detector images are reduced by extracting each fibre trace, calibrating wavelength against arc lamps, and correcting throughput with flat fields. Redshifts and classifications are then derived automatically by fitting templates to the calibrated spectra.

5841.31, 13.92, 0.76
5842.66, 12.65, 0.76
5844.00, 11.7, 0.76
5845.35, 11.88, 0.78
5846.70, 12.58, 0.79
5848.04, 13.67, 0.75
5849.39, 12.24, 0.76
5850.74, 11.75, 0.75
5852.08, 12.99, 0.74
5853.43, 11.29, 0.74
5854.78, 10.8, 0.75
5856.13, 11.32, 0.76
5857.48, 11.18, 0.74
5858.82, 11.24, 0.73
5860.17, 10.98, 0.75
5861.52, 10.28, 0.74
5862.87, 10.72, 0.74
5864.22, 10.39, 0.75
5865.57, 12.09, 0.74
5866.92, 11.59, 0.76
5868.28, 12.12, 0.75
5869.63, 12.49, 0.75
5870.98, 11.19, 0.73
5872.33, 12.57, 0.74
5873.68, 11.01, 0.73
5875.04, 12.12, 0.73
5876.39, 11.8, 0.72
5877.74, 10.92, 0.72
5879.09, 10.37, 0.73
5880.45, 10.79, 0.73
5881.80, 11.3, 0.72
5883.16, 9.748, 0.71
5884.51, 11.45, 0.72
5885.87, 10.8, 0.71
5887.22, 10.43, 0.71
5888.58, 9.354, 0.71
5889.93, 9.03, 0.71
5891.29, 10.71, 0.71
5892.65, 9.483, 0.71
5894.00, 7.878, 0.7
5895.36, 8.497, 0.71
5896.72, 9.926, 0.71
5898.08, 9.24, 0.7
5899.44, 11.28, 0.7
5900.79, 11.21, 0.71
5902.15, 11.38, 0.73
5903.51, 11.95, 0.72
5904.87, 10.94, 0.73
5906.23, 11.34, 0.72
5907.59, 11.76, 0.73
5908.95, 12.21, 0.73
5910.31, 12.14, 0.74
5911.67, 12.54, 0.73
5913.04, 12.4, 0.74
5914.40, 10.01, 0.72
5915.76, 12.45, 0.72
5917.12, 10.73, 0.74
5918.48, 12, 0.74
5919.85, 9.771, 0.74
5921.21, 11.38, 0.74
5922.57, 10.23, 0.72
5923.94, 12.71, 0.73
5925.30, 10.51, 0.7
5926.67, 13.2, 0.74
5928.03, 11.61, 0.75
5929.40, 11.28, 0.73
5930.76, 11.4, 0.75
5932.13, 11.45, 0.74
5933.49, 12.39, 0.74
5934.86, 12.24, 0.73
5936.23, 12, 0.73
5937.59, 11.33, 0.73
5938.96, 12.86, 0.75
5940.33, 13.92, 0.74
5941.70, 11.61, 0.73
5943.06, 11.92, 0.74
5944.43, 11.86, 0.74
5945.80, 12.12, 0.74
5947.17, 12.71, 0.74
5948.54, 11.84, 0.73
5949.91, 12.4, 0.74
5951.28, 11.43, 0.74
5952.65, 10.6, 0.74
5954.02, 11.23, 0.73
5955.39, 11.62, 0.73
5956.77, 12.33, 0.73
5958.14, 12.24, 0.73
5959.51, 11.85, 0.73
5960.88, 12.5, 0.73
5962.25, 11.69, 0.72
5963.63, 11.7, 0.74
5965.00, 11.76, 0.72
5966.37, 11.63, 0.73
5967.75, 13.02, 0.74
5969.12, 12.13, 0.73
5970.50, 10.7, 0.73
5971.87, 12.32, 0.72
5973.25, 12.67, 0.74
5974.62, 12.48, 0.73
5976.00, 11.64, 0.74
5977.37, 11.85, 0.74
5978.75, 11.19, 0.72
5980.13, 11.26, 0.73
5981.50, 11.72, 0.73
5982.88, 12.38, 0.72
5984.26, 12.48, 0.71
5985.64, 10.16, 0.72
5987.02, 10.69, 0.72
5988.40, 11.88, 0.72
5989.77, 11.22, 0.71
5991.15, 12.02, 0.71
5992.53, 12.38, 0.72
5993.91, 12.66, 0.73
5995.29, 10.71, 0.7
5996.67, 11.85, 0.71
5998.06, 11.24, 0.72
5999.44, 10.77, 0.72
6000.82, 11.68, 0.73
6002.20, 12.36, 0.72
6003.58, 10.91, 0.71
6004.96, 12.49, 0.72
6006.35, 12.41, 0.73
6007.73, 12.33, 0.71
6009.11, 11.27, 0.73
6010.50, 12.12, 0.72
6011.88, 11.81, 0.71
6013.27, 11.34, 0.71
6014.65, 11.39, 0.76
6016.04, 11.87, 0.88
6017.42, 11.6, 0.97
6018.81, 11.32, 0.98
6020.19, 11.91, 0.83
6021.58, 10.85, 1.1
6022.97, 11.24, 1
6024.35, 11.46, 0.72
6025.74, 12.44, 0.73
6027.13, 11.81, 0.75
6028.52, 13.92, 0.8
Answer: 3.28 AA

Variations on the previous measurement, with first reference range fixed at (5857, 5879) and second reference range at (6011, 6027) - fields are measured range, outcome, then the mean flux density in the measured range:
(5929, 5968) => -1.6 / 12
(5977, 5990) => 0.1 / 11.5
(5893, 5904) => 1.3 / 10.1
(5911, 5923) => 0.2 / 11.3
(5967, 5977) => -0.5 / 12.1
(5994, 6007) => -0.1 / 11.6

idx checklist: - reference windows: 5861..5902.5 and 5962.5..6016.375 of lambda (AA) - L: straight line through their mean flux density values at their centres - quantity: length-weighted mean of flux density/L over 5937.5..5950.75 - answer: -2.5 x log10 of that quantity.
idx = -0.09 mag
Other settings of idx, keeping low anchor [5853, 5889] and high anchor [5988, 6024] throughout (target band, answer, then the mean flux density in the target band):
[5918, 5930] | 0.00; 11.4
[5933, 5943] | -0.08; 12.3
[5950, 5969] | -0.03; 11.8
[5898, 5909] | 0.00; 11.3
